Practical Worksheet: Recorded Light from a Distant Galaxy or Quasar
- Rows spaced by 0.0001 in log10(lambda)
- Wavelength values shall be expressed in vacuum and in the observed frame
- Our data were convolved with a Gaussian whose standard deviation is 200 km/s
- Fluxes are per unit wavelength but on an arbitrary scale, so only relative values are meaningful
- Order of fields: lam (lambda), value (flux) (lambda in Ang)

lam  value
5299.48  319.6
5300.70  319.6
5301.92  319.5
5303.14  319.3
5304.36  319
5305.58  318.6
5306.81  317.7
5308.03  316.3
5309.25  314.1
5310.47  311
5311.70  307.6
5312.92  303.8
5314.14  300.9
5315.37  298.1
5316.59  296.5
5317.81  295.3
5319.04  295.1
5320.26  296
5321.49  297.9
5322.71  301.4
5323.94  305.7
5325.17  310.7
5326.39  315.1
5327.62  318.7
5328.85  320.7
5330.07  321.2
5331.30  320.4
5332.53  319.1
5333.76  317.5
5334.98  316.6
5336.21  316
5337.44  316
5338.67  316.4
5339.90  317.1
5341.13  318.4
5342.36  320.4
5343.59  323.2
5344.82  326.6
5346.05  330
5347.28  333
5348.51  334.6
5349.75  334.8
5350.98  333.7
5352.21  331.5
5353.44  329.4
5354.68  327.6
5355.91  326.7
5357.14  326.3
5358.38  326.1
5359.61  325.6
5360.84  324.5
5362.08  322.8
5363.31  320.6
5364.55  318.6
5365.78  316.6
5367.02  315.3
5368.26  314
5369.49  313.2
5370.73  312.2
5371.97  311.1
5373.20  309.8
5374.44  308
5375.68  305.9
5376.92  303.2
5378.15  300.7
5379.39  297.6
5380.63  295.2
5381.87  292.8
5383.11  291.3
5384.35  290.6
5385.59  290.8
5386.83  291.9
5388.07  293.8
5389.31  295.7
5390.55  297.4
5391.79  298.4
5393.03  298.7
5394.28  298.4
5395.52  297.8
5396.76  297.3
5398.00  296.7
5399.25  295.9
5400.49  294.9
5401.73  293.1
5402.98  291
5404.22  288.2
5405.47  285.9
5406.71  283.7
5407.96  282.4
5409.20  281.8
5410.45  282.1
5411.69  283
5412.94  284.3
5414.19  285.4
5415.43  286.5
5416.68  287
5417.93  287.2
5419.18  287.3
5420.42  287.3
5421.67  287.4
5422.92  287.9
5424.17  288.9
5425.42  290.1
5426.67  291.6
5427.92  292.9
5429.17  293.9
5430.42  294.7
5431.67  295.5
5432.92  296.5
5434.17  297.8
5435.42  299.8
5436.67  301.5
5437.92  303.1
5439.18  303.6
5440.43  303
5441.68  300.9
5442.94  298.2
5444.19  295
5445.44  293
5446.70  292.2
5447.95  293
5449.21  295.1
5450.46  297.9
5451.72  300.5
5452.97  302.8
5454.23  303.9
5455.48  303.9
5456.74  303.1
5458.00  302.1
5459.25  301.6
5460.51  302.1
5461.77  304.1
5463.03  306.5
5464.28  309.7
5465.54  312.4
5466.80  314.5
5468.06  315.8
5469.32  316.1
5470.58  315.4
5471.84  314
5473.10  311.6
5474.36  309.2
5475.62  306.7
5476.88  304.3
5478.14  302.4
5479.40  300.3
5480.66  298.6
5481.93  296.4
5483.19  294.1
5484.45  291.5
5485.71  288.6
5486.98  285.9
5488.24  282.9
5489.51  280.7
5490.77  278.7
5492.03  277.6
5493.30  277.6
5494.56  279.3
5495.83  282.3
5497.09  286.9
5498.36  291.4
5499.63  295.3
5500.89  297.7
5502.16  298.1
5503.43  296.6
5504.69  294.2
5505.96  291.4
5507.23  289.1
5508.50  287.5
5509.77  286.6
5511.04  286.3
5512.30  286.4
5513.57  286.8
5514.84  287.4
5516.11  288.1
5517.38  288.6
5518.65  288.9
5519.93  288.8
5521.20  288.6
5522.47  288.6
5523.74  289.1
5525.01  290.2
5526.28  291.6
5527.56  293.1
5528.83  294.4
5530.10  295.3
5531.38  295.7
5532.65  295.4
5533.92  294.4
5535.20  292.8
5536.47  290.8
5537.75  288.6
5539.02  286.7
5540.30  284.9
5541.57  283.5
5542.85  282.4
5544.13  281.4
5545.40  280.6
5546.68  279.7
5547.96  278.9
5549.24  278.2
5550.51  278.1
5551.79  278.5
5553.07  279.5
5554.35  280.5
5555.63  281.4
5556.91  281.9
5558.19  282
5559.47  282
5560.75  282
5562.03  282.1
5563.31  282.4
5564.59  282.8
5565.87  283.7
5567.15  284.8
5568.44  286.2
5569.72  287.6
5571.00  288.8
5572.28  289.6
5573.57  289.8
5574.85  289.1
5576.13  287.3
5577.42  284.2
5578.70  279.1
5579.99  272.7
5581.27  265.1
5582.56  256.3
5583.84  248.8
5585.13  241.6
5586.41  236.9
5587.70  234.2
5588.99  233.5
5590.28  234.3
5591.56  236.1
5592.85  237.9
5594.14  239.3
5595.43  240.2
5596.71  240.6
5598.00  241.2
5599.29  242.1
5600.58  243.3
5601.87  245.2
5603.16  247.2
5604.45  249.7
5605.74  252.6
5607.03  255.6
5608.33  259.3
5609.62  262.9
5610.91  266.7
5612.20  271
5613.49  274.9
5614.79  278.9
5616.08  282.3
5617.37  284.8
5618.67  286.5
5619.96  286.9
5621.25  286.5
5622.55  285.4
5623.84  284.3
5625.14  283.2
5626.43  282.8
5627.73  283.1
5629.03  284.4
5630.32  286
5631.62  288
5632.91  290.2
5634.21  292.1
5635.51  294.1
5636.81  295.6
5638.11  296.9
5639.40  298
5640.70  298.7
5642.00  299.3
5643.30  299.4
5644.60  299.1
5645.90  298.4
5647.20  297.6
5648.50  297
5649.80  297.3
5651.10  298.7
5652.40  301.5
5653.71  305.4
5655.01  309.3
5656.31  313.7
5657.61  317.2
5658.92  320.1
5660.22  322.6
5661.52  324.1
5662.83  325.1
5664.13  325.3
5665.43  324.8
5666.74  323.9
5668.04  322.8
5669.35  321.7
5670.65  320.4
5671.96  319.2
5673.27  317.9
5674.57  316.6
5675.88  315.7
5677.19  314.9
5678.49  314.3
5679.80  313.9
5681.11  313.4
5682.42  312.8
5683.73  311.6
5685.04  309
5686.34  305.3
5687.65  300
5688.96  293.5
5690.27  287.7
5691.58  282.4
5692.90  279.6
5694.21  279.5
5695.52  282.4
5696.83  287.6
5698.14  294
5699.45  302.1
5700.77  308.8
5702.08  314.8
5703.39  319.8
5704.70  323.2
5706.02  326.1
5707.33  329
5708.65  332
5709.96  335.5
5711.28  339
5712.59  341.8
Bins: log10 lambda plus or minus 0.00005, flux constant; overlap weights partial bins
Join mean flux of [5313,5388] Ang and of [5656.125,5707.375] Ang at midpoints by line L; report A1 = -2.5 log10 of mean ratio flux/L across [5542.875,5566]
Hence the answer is 0.11 mag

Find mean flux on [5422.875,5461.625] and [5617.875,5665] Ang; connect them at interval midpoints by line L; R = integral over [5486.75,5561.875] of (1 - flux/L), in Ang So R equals 2.9 Ang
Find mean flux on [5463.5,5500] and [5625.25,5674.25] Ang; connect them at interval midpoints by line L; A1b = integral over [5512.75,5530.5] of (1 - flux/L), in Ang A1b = 0.6 Ang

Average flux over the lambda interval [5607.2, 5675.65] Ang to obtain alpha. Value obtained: 298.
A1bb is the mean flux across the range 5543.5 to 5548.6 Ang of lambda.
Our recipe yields 280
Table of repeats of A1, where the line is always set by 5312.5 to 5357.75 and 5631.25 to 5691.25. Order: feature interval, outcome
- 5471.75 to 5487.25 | 0.045 mag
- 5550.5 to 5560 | 0.111 mag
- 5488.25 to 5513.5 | 0.090 mag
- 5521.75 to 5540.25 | 0.071 mag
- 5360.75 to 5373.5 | -0.001 mag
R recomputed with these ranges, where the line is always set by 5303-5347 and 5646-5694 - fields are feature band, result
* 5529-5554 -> 2.0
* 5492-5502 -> 0.8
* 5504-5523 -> 1.4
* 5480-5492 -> 0.9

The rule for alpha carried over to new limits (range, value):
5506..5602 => 276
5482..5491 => 287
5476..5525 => 290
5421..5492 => 299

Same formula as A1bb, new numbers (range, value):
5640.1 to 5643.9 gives 299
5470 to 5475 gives 313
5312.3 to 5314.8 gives 302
